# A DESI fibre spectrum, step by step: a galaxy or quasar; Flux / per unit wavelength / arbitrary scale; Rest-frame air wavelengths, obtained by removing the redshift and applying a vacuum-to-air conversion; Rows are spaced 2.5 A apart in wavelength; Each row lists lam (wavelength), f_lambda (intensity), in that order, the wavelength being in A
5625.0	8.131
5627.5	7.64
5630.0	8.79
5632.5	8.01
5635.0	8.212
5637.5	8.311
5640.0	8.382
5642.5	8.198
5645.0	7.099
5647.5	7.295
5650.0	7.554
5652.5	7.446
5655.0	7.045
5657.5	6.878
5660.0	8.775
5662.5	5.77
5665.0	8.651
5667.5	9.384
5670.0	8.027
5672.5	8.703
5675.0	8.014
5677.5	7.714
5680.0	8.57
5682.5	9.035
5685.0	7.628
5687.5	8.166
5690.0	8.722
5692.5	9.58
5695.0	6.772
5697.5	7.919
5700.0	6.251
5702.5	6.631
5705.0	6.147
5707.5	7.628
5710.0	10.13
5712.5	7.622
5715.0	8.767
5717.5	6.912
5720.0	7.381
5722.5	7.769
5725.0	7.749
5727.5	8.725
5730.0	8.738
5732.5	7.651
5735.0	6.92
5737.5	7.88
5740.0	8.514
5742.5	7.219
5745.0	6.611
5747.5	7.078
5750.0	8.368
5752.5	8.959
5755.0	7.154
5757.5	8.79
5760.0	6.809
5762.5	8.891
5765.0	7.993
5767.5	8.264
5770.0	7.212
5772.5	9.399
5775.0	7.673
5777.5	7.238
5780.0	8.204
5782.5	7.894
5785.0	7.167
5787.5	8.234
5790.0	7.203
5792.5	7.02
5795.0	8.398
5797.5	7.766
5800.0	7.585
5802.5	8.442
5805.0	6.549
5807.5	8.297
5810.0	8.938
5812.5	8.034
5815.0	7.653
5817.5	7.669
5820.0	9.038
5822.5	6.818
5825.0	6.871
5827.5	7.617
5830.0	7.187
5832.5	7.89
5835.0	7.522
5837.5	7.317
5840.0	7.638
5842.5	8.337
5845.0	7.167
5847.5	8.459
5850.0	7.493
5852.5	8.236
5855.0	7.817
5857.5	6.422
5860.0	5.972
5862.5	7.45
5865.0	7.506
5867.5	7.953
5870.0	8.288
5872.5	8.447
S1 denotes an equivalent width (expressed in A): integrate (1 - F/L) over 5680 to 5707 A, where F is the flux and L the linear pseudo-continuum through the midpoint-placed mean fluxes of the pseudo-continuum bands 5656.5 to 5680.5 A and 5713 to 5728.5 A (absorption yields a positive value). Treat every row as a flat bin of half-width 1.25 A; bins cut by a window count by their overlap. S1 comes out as 0.8 A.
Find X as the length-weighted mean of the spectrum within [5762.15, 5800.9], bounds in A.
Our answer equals 7.86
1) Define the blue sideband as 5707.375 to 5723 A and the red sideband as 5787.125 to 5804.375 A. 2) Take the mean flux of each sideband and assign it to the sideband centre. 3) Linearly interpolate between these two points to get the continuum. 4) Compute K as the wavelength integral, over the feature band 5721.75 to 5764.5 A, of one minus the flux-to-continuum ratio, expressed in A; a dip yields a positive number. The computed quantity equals 0.4 A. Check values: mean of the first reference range 8.07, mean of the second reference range 7.74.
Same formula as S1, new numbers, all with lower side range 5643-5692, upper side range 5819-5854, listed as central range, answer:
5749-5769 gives -0.9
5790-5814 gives -0.4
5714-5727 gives 0.2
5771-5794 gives -0.1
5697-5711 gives 0.9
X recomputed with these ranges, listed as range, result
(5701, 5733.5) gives 7.82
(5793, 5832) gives 7.78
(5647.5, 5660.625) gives 7.46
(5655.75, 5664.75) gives 7.3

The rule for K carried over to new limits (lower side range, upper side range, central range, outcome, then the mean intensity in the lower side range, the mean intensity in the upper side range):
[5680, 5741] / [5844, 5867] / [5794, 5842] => -1.4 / 7.9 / 7.41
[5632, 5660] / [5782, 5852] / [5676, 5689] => -0.9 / 7.72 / 7.73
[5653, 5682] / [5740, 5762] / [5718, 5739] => -0.1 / 7.97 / 7.72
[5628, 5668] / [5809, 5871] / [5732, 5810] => -1.0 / 7.83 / 7.64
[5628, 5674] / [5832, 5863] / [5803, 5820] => -0.9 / 7.91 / 7.51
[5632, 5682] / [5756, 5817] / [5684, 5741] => 0.5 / 7.92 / 7.9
